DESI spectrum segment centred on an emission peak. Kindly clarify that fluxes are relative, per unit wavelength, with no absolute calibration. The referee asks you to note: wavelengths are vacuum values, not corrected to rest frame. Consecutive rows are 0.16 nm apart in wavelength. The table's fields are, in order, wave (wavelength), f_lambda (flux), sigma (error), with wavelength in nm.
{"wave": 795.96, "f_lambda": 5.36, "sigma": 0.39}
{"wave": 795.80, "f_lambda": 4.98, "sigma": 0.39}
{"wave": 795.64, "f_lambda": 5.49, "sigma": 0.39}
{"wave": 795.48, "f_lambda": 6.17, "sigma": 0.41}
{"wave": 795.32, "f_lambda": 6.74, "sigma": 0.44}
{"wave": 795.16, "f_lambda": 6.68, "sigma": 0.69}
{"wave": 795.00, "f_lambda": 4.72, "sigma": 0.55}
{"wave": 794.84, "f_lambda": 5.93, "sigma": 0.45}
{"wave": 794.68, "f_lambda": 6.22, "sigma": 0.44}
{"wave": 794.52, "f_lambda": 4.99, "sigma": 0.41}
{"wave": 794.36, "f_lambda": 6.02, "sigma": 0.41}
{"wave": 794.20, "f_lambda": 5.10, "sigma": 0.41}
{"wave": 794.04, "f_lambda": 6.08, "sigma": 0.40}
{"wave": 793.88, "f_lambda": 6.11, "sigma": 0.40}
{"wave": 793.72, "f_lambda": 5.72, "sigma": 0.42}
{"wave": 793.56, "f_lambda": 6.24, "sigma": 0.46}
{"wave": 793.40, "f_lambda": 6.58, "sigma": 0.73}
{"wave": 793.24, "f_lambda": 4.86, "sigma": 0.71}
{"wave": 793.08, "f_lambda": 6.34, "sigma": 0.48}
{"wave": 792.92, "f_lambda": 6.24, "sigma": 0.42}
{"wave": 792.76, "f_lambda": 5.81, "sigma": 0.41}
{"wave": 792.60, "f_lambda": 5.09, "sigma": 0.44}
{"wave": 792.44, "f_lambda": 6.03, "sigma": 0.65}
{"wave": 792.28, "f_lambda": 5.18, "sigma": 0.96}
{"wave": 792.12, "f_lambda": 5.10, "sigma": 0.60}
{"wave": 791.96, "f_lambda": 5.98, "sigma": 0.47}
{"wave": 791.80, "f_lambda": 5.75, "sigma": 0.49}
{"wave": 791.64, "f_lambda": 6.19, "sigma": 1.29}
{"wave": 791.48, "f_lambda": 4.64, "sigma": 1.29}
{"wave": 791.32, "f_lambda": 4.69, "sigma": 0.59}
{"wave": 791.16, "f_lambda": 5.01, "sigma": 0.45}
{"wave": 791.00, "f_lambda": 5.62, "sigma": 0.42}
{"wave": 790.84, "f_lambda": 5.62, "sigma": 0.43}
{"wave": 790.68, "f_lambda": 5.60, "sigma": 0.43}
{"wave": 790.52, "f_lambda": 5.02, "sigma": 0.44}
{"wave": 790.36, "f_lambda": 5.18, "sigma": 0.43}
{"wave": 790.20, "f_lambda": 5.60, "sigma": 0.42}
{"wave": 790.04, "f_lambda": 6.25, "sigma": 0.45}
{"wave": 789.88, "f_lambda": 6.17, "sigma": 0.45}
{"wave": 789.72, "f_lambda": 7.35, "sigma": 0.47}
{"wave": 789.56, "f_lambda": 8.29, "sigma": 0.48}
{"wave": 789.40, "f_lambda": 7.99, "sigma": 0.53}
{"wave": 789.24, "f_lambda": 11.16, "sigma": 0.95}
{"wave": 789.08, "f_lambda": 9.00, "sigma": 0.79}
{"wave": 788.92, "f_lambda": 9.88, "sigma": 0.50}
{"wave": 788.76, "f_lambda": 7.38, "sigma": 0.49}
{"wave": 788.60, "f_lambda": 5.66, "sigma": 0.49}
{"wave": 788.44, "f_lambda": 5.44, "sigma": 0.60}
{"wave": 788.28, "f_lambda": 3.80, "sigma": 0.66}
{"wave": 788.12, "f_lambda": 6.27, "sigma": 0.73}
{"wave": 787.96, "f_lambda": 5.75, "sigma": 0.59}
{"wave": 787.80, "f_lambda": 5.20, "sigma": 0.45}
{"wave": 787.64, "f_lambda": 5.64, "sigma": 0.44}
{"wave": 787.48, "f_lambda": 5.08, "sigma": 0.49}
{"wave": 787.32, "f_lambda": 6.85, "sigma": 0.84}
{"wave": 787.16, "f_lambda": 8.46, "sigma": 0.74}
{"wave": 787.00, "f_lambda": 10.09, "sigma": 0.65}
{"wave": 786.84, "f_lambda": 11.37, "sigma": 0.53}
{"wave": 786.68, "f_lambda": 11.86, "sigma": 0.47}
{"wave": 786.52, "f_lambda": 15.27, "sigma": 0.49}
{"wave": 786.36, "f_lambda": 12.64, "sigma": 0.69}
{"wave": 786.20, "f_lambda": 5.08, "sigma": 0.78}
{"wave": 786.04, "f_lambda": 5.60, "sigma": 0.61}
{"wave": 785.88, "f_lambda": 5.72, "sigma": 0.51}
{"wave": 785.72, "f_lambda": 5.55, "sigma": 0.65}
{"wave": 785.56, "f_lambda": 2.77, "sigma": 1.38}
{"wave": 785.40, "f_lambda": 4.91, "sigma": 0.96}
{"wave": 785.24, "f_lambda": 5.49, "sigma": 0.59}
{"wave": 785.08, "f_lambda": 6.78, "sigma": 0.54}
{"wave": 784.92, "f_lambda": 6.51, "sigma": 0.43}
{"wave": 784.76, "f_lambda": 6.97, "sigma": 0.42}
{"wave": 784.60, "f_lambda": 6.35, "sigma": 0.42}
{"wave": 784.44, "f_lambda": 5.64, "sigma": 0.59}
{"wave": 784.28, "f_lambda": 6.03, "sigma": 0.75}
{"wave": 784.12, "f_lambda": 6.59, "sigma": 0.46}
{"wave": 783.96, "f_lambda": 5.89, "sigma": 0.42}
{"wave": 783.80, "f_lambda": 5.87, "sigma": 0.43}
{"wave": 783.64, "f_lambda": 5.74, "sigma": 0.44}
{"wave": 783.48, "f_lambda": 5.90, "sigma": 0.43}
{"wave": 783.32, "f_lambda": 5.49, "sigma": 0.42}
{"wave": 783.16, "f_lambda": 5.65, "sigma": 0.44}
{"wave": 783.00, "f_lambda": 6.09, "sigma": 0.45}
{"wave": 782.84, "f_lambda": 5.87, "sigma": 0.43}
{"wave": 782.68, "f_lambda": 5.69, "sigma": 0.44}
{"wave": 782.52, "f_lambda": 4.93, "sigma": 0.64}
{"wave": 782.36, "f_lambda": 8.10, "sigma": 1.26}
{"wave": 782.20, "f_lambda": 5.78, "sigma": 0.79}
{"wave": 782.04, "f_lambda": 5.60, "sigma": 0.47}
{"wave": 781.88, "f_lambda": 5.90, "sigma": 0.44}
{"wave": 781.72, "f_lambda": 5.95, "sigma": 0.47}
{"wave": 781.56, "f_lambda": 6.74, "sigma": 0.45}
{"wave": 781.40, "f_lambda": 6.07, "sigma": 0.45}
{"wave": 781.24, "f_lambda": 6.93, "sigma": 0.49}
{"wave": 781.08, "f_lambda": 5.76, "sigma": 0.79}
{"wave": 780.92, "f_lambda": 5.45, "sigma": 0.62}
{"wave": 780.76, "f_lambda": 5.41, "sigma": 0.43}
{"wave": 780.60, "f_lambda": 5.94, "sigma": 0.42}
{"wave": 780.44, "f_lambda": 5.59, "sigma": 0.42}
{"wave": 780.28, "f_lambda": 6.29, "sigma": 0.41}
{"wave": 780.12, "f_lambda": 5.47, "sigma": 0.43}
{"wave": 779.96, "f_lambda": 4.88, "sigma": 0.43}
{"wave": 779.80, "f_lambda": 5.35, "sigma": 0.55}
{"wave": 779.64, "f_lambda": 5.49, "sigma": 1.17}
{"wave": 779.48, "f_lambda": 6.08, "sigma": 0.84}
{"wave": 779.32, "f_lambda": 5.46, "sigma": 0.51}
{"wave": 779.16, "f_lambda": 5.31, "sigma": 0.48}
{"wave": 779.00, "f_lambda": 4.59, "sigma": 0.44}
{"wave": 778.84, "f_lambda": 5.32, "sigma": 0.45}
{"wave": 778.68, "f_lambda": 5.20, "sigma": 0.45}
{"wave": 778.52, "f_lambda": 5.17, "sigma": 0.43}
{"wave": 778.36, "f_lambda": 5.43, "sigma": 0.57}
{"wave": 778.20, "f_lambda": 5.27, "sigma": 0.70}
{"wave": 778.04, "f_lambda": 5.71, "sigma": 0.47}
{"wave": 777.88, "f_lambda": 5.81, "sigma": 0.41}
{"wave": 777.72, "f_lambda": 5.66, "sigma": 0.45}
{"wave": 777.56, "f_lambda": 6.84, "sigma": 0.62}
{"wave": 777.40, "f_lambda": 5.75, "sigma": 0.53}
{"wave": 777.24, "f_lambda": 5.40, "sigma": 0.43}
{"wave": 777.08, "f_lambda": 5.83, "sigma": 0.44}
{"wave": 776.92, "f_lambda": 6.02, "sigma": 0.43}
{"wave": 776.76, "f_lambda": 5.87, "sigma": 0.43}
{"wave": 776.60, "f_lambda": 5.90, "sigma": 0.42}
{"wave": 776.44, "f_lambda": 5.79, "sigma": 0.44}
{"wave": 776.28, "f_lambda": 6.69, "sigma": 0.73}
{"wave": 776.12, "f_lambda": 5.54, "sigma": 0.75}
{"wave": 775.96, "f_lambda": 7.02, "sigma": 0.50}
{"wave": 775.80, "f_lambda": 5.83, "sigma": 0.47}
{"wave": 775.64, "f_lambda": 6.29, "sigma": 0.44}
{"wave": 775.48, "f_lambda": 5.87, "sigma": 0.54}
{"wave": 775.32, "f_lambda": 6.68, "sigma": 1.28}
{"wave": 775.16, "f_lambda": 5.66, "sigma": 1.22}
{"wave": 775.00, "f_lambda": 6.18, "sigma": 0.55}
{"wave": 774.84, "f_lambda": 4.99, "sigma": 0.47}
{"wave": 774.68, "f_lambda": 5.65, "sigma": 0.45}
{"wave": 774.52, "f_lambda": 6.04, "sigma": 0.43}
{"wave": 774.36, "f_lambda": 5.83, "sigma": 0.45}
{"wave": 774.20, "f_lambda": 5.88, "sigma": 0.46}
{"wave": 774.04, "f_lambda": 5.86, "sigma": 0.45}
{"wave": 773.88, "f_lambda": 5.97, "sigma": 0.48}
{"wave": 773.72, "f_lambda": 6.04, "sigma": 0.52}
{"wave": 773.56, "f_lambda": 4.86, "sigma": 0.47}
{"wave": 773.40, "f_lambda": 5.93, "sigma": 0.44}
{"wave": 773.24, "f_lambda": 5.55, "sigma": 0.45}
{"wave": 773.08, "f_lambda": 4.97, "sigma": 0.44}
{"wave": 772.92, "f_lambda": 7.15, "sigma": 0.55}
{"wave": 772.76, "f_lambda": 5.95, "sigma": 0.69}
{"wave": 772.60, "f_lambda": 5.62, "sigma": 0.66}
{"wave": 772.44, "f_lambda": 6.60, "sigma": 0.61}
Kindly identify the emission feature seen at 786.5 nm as H-alpha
